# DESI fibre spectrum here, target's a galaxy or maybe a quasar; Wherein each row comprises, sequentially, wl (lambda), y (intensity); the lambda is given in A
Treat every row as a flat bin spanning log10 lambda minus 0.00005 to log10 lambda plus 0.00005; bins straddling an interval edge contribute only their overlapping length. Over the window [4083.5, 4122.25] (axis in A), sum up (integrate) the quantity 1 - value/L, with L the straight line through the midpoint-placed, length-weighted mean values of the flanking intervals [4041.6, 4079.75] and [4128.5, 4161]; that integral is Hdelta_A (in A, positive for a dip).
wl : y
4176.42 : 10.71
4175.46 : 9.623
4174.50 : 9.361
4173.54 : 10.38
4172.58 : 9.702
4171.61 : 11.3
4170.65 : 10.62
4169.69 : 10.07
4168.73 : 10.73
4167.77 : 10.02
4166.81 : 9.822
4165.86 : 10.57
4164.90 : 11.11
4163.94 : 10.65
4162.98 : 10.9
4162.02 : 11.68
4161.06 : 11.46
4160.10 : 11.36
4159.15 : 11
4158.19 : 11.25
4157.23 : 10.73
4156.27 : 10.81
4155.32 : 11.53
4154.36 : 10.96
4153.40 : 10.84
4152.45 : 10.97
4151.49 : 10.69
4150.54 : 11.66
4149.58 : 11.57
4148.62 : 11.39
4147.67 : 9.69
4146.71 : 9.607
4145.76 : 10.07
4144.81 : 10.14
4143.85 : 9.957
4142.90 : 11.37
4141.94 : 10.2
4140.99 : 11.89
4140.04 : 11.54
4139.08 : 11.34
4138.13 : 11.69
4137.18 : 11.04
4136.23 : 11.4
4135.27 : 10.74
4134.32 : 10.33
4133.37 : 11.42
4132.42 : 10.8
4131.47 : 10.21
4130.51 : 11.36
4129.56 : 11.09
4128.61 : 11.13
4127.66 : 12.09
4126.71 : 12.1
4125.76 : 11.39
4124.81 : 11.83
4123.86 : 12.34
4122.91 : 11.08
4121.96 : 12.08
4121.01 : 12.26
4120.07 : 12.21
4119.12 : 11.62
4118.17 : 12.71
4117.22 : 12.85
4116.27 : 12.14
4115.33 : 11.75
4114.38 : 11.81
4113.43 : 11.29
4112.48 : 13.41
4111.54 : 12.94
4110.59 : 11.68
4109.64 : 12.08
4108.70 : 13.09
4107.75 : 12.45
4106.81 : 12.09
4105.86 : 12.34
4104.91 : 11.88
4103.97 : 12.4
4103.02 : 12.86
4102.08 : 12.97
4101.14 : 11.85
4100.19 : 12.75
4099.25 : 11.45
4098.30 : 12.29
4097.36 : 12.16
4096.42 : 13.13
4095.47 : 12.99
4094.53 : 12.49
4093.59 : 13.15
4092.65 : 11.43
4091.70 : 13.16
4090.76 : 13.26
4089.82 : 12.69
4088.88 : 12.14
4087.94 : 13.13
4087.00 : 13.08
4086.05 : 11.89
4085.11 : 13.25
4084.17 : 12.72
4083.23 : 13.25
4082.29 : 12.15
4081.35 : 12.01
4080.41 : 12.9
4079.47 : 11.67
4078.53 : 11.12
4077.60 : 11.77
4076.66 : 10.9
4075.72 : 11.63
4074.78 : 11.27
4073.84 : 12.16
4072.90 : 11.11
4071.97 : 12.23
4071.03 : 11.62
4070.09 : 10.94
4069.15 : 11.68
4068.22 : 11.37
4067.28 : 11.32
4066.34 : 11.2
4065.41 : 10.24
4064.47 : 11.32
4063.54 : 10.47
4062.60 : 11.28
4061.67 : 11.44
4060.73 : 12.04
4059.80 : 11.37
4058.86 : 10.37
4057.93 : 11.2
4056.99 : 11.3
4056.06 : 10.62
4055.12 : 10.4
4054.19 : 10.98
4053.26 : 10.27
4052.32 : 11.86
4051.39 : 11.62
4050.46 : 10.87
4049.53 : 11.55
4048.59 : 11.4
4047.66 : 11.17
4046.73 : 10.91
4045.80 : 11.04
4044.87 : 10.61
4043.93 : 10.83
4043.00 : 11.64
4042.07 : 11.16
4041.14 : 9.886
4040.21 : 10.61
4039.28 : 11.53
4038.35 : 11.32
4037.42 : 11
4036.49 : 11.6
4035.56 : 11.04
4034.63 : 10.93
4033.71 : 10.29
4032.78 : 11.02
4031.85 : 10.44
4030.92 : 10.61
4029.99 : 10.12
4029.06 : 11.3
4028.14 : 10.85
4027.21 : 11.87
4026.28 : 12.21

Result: -4.8 A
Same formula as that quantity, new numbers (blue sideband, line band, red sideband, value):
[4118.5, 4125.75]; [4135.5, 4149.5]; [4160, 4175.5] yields 0.59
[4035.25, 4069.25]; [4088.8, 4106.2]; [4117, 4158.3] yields -2.10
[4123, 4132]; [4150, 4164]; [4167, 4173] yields -0.53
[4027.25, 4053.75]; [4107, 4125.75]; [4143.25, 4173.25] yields -2.32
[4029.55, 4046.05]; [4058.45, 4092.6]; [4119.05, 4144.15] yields -2.37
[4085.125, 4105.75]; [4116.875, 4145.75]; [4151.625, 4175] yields 0.54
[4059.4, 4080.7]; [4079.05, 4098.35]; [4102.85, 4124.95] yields -1.42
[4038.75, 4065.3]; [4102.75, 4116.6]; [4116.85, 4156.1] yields -1.35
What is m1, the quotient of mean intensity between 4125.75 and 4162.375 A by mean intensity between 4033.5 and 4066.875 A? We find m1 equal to 1.0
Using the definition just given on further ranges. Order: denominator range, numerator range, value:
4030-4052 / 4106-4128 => 1.11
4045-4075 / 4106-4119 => 1.10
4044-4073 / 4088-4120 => 1.11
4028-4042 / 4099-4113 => 1.15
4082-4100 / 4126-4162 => 0.87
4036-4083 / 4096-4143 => 1.05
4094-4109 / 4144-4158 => 0.86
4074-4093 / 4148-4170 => 0.89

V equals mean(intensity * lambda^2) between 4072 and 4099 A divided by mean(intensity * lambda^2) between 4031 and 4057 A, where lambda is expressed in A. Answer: 1.14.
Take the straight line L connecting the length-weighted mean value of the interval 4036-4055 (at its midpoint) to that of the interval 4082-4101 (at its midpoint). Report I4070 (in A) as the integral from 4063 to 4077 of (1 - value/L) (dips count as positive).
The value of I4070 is 0.70 A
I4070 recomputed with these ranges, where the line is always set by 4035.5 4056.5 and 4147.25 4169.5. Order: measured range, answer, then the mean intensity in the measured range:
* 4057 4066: -0.1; 11.1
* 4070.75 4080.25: -0.5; 11.6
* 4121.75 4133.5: -0.5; 11.4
